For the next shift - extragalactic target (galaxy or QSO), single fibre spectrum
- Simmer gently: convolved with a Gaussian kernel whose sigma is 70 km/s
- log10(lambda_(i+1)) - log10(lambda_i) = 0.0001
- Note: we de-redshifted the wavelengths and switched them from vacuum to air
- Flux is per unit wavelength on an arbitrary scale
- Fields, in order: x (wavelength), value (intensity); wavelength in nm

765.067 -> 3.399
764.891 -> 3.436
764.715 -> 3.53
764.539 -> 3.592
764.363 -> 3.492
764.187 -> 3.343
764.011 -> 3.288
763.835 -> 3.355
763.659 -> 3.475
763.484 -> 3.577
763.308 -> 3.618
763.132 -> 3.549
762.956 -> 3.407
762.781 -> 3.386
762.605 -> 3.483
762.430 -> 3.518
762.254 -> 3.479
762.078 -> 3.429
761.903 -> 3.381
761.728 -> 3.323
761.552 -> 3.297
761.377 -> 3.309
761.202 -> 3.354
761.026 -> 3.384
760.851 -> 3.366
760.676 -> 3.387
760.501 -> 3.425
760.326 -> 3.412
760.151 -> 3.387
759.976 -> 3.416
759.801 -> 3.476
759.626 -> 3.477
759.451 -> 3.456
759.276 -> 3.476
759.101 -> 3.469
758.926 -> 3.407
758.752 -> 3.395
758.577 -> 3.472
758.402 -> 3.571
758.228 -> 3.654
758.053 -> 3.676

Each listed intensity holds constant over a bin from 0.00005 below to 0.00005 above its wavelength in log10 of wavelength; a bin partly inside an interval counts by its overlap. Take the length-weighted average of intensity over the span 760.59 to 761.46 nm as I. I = 3.36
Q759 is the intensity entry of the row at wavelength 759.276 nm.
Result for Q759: 3.476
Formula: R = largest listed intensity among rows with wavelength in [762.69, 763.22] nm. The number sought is 3.549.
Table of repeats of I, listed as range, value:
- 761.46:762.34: 3.38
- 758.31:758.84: 3.49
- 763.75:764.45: 3.37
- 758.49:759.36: 3.44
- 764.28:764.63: 3.54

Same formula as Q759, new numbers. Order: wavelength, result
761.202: 3.354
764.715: 3.53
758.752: 3.395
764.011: 3.288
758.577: 3.472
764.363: 3.492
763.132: 3.549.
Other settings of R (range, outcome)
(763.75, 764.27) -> 3.355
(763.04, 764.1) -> 3.618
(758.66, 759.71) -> 3.477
